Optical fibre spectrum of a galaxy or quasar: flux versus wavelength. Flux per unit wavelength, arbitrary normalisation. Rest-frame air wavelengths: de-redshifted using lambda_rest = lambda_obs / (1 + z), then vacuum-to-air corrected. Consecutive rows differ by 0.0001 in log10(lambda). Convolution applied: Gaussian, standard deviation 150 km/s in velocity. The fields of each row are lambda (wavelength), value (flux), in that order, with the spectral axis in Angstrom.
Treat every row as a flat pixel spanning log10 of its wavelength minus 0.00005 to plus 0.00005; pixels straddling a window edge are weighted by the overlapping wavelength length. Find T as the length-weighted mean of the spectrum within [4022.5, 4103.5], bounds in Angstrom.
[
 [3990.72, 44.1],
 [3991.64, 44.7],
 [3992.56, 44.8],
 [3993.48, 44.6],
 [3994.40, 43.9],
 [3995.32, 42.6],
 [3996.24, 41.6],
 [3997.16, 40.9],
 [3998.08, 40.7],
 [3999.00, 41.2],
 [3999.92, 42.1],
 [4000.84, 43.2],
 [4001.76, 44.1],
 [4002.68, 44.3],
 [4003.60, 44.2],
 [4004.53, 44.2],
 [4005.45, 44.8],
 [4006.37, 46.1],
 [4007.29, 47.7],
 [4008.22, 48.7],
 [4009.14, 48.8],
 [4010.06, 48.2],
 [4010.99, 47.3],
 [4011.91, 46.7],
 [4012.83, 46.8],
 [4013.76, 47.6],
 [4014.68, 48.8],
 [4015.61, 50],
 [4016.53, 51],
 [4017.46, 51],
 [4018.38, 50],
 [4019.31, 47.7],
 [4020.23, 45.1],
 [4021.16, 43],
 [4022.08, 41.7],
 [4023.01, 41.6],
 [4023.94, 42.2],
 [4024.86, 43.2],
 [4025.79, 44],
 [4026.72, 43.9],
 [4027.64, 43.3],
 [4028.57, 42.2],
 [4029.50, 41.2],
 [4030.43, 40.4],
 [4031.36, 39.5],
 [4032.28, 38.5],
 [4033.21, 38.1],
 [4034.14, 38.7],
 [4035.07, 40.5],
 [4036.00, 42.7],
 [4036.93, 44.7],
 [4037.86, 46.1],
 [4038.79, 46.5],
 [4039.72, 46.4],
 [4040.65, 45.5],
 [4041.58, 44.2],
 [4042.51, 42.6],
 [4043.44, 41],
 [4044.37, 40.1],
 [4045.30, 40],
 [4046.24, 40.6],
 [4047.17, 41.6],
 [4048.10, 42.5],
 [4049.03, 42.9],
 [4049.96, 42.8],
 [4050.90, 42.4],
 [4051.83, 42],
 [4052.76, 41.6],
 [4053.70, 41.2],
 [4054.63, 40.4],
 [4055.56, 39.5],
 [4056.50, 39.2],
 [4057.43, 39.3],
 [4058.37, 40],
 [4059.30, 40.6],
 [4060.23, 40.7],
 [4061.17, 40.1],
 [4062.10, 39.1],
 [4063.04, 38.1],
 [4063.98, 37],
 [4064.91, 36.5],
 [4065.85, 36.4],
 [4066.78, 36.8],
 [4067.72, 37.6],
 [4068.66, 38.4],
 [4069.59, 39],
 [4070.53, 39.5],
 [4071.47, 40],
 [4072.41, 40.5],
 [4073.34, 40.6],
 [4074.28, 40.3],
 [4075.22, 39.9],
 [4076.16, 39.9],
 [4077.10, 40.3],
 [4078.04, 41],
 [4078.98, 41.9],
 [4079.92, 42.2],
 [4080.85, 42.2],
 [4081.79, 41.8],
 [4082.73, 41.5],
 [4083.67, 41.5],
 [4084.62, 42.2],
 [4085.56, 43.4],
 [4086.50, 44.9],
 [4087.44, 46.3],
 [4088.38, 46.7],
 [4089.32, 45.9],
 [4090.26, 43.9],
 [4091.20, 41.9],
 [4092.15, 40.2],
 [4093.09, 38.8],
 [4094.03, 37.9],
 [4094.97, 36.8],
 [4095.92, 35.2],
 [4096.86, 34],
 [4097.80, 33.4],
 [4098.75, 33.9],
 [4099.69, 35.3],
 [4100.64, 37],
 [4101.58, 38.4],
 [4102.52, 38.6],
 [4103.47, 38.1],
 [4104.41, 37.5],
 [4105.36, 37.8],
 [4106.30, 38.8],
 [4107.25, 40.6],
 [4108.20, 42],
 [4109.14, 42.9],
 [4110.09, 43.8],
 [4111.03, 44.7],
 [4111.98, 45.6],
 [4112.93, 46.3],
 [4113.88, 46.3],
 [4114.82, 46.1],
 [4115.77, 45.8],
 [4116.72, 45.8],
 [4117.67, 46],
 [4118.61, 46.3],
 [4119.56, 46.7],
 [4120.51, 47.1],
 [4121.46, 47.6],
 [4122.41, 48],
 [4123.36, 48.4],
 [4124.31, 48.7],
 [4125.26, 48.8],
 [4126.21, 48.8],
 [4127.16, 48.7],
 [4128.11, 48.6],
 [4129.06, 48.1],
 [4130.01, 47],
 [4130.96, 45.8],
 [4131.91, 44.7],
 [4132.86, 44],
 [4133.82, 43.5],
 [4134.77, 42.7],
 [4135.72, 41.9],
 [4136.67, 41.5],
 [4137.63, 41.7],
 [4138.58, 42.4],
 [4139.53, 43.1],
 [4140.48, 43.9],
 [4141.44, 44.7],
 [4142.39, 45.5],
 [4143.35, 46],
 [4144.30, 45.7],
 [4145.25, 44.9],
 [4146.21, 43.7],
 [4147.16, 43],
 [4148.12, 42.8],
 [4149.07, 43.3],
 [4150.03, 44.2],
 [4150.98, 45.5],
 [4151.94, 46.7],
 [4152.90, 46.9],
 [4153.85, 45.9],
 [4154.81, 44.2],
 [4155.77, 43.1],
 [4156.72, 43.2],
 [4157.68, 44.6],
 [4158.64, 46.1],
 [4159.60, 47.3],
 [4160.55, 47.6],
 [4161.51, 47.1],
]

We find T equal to 40.7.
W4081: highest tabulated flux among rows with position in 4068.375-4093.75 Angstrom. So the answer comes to 46.7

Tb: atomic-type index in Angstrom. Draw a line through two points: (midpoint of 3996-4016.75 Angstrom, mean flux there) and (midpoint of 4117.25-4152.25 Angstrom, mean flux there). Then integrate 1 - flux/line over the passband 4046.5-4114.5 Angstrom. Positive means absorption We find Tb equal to 7.6 Angstrom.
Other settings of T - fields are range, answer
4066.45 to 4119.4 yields 41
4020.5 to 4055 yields 42.2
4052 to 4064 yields 39.9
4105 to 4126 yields 45.3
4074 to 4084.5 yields 41.2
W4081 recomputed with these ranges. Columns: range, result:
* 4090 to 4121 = 47.1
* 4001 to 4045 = 51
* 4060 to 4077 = 40.7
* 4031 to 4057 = 46.5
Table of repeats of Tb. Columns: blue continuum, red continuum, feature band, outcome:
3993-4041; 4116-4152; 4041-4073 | 3.3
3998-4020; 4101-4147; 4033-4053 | 1.5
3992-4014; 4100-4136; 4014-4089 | 4.4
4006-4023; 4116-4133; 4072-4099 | 3.8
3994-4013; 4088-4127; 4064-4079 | 1.4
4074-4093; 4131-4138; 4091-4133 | -0.1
